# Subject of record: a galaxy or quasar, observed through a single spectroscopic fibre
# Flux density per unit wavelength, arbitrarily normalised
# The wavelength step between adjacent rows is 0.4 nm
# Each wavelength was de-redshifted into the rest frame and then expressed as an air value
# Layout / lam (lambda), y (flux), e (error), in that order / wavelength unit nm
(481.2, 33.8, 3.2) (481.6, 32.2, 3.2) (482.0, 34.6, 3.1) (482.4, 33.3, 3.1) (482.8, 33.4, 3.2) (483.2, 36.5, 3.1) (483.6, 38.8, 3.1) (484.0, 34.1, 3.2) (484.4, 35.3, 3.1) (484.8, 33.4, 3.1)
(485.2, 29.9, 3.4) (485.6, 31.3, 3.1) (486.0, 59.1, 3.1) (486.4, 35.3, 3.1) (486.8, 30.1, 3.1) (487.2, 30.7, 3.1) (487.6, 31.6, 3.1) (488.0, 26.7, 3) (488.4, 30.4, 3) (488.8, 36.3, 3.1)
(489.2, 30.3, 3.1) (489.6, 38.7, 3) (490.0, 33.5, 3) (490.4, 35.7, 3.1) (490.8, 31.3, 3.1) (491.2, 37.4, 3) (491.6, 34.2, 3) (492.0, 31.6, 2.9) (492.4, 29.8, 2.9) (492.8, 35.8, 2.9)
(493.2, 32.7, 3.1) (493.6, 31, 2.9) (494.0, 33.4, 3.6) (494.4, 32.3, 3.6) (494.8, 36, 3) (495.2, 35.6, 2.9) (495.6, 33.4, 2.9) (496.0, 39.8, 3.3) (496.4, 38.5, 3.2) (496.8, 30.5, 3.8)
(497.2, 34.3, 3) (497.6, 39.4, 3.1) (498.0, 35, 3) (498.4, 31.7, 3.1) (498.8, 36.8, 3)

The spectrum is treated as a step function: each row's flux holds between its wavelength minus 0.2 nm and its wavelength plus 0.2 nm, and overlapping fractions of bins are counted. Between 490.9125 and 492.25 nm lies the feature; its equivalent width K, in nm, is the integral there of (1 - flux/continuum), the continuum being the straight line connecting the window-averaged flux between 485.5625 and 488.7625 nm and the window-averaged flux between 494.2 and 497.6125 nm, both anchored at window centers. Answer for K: 0.037 nm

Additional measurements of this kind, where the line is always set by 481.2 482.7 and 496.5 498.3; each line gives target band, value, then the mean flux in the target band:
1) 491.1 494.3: 0.12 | 33.1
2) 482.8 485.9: -0.12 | 34.9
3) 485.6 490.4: -0.10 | 34.7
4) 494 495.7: 0.02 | 34.3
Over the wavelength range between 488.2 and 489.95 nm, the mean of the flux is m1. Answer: 33.9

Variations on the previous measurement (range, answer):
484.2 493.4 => 34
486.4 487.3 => 31.5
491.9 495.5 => 33.2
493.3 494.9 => 33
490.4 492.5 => 33.3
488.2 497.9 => 34.3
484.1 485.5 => 32.8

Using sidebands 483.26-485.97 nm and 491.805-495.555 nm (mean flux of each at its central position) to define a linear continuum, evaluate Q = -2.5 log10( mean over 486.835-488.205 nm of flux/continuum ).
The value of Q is 0.17 mag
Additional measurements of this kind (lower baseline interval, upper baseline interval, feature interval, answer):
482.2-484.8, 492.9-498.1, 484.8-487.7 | -0.01 mag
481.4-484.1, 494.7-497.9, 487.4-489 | 0.13 mag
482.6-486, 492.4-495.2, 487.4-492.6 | 0.04 mag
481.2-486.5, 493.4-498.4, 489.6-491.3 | 0.02 mag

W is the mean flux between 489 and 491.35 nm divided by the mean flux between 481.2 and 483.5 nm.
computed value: 1.01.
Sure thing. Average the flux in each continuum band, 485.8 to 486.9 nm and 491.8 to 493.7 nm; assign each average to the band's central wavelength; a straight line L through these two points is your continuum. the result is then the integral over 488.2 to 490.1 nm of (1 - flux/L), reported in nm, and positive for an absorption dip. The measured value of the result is 0.21 nm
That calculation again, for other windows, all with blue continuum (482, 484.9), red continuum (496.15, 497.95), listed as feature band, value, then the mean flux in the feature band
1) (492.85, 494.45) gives 0.129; 32.7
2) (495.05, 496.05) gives -0.003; 35.8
